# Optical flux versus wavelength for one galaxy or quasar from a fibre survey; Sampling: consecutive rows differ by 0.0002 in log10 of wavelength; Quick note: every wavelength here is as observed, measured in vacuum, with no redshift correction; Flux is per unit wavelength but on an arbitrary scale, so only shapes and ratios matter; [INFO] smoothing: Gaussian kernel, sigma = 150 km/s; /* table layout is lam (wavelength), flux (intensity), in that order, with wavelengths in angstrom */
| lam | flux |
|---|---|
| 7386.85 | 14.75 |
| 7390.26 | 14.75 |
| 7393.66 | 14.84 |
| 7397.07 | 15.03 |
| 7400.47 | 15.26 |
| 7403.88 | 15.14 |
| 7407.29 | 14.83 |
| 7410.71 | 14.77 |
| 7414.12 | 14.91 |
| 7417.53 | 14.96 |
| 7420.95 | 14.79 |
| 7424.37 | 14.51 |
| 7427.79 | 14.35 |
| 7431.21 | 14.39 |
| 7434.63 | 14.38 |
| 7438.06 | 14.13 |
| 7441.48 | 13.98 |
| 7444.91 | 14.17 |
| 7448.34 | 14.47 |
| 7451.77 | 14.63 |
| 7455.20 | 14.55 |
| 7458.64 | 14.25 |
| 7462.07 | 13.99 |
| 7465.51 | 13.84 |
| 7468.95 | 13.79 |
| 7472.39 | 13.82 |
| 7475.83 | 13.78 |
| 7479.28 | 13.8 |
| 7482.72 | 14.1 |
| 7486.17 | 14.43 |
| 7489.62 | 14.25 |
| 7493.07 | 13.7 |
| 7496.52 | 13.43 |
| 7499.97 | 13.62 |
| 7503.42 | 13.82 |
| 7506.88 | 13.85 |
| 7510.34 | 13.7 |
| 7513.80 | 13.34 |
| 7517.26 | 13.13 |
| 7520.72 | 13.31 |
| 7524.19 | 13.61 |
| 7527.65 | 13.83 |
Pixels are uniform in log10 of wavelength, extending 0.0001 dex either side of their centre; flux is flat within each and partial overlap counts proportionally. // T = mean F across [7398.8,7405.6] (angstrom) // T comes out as 15.2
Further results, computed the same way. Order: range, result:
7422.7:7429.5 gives 14.4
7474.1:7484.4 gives 13.9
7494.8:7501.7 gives 13.5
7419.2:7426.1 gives 14.6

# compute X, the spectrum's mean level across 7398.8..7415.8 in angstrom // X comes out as 15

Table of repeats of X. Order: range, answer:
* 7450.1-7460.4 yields 14.5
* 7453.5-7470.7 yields 14.1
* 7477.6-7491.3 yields 14.1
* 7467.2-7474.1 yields 13.8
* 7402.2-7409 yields 15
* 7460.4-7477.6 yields 13.8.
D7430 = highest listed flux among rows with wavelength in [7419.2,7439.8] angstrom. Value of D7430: 14.79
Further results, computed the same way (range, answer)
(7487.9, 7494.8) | 14.25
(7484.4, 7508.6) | 14.43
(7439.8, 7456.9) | 14.63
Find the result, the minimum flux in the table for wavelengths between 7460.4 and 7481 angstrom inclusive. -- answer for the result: 13.78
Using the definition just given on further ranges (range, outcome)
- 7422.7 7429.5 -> 14.35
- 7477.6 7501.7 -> 13.43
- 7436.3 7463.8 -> 13.98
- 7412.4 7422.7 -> 14.79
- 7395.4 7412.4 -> 14.77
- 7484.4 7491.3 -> 14.25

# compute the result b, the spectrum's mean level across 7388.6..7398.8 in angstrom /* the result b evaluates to 14.9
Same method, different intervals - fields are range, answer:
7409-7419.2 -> 14.9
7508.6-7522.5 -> 13.4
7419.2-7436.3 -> 14.5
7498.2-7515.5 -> 13.7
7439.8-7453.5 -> 14.3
